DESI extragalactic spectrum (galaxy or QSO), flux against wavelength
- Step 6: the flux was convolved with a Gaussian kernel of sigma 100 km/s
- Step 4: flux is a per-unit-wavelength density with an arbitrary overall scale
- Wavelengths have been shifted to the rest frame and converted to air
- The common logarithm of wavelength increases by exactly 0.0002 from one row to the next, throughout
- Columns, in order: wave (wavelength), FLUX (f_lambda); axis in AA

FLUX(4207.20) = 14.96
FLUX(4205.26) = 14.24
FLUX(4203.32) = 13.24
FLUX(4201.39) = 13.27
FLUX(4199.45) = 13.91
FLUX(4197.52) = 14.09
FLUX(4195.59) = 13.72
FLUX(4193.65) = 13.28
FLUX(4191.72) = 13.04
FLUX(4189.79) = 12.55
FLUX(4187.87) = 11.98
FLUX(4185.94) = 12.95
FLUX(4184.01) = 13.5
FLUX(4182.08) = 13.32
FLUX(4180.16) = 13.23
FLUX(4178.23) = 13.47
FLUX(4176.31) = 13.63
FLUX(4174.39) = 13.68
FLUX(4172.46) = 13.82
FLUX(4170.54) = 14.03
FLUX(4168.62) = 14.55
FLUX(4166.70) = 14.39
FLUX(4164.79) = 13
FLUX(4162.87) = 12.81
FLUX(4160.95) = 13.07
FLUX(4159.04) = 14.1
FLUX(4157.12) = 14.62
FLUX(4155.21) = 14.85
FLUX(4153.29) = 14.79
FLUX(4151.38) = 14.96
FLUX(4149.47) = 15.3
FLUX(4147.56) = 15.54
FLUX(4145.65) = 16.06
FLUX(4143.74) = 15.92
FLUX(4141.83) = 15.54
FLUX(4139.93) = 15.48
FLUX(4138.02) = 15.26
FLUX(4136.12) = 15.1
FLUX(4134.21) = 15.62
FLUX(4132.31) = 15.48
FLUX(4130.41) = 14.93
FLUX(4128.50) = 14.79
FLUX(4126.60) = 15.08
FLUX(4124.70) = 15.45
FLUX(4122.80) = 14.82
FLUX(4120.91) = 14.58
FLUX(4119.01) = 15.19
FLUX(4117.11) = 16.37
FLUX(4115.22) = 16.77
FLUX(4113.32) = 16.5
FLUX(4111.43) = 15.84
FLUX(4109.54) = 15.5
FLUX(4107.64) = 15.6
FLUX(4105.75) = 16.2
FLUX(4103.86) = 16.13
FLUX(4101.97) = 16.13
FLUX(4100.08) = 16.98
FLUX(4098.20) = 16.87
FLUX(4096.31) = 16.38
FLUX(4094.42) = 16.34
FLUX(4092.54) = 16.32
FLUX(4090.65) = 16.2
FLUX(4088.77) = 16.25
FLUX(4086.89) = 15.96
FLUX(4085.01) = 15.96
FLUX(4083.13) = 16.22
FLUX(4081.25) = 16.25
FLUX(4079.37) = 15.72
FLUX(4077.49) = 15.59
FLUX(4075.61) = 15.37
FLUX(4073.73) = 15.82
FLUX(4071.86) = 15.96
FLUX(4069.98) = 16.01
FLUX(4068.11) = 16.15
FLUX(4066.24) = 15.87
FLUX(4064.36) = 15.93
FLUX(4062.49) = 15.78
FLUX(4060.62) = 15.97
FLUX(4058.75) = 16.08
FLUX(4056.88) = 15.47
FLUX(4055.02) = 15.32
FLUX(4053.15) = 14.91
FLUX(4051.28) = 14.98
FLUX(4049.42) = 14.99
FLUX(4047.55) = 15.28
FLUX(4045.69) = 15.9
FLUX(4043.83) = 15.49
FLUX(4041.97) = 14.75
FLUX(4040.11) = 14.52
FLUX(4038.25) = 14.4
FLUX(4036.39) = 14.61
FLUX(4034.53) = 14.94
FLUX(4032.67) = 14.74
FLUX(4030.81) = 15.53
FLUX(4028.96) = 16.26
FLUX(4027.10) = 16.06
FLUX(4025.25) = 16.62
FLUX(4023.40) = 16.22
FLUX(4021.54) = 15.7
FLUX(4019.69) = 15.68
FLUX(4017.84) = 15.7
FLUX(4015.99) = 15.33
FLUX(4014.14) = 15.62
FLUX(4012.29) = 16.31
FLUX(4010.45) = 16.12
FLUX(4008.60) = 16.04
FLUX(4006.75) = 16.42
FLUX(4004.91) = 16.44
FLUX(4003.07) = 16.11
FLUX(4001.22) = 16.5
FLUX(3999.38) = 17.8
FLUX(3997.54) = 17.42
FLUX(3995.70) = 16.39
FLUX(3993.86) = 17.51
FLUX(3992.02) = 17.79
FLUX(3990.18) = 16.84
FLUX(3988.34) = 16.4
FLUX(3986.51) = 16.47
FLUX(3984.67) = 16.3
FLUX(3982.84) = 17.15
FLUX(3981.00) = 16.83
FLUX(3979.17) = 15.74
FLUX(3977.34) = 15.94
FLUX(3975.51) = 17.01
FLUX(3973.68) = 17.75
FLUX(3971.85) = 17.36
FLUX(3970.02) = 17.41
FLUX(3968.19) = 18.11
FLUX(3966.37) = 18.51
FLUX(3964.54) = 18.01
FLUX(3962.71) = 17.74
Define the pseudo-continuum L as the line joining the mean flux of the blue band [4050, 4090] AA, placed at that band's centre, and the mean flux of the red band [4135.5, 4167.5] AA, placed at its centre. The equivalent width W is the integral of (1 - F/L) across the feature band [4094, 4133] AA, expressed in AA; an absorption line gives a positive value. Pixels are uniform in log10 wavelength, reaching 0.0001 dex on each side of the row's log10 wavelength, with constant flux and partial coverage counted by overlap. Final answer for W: -1.4 AA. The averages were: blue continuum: 15.8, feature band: 15.8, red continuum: 14.8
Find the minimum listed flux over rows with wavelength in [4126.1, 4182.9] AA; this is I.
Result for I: 12.81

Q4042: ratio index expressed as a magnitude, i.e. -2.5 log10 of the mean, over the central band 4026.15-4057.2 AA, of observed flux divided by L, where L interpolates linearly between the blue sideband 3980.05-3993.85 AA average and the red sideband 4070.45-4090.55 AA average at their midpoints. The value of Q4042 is 0.08 mag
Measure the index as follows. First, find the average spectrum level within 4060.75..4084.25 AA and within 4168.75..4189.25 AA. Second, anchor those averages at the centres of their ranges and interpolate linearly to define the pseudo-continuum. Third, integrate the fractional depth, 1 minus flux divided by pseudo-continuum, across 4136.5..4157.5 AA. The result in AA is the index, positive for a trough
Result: -1.7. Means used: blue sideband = 15.9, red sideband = 13.4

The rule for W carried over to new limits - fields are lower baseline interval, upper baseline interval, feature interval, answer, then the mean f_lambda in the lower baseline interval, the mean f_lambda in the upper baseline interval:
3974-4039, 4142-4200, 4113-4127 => -0.9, 16.2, 14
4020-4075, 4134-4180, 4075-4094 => -1.0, 15.5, 14.5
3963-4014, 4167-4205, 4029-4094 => 0.1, 16.9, 13.5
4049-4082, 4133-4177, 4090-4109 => -1.3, 15.7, 14.6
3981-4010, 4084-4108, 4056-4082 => 0.9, 16.8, 16.3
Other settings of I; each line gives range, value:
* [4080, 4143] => 14.58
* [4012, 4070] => 14.4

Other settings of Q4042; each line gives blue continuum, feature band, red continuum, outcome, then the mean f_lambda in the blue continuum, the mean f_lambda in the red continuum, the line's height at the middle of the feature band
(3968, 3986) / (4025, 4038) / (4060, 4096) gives 0.07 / 16.9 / 16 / 16.4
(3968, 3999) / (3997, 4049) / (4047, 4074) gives 0.03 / 17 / 15.6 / 16.3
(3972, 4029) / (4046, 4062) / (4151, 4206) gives 0.02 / 16.5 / 13.6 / 15.6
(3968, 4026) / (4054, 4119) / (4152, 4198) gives -0.07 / 16.6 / 13.6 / 15.1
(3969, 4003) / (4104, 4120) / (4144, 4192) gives -0.08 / 16.9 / 13.9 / 14.8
